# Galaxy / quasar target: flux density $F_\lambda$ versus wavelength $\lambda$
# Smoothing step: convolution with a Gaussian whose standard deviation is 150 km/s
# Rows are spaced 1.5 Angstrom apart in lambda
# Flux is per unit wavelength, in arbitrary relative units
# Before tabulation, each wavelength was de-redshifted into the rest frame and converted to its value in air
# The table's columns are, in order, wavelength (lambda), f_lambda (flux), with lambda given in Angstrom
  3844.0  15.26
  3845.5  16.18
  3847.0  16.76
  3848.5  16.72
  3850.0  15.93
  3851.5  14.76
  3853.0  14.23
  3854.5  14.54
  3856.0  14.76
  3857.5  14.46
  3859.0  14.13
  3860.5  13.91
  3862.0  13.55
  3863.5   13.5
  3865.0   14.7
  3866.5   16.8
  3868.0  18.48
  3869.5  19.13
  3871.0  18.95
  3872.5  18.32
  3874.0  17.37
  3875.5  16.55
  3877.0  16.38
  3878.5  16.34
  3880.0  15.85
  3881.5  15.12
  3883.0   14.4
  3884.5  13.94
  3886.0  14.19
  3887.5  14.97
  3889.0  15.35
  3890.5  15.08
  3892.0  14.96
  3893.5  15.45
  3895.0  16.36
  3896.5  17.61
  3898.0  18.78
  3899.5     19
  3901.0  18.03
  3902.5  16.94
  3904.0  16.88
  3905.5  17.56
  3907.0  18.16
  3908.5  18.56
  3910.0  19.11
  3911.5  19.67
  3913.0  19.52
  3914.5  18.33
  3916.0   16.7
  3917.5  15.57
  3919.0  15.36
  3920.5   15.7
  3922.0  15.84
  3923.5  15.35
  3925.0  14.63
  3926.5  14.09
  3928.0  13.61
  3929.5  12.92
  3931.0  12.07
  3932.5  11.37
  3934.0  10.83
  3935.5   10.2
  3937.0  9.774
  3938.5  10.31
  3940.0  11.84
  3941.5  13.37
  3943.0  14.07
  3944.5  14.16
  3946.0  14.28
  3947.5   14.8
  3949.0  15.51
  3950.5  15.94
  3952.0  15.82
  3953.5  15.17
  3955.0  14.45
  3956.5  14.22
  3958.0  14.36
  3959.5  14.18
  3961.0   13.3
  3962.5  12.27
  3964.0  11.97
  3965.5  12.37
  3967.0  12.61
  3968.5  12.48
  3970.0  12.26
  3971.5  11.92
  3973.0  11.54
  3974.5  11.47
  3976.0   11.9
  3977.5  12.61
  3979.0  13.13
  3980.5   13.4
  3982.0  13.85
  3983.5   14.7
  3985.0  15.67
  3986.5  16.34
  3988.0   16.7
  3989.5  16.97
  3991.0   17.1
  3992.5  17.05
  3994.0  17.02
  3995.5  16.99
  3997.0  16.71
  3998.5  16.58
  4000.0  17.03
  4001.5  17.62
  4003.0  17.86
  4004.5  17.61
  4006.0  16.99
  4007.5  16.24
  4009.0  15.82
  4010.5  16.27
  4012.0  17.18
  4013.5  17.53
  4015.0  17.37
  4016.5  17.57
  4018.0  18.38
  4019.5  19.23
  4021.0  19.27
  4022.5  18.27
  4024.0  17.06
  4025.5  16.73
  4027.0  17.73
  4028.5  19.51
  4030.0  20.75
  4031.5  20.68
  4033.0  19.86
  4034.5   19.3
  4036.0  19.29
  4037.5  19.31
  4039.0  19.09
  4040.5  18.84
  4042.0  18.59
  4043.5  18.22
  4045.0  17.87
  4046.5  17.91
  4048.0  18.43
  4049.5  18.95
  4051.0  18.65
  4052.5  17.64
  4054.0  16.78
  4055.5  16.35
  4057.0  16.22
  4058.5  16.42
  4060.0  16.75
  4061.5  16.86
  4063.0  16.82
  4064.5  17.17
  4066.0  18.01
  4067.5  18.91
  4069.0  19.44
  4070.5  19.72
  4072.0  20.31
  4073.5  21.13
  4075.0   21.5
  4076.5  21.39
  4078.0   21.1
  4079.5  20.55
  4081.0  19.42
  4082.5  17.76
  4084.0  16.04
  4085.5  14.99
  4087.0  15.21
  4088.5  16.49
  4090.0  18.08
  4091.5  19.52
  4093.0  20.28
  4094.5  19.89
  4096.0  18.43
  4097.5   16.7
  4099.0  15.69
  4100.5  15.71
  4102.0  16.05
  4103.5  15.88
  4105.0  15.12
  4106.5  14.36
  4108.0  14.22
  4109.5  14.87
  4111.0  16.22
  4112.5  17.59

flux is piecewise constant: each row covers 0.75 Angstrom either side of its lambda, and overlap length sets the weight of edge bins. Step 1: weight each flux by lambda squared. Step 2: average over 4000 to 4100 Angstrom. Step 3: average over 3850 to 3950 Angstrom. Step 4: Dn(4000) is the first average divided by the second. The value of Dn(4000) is 1.27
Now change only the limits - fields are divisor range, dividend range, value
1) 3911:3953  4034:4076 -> 1.37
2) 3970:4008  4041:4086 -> 1.24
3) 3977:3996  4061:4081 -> 1.31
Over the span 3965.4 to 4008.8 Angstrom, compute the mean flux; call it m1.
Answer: 15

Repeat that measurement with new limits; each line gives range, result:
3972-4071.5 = 17.2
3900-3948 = 15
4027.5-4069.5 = 18.3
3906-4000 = 14.5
